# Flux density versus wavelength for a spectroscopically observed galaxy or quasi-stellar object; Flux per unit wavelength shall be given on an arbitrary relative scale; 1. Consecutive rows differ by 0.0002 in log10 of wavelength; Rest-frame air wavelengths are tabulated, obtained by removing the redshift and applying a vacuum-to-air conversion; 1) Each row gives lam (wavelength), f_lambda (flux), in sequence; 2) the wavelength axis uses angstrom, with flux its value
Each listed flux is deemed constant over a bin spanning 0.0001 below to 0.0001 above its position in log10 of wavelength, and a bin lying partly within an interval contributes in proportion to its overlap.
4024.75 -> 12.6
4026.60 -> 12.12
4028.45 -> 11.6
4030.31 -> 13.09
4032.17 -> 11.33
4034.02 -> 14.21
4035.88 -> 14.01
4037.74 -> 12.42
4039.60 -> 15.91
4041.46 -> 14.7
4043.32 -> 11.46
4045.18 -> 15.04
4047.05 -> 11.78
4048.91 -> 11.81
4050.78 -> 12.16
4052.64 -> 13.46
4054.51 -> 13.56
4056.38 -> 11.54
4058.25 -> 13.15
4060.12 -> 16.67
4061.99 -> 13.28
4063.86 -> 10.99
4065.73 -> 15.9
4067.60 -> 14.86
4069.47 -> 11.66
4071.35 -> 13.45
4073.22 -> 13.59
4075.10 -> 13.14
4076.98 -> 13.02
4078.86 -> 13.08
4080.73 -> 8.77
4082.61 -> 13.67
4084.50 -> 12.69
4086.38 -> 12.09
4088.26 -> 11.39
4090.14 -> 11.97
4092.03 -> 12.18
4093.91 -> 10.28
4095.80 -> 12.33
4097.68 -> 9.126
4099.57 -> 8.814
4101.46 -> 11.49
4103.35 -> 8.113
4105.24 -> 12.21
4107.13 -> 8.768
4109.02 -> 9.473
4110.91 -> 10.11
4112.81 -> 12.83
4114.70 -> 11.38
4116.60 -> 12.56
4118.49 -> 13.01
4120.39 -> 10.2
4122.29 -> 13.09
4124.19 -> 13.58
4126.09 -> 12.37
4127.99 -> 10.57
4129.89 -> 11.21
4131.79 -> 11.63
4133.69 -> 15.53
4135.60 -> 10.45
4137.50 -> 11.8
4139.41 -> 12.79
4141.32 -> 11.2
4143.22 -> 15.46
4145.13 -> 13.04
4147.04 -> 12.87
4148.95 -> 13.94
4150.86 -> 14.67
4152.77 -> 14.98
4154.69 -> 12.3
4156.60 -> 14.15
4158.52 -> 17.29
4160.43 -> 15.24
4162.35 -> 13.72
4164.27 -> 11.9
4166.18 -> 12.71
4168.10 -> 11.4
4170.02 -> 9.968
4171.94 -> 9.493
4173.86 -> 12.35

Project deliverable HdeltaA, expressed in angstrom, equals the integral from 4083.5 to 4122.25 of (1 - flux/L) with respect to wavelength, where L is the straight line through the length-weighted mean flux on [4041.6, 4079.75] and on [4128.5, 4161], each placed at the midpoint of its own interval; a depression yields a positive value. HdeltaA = 6.4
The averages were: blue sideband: 13.2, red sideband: 13.4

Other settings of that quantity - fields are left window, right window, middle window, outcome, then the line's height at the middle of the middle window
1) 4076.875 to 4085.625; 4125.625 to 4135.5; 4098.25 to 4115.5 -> 2.6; 12.1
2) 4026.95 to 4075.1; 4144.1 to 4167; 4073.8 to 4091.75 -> 1.6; 13.5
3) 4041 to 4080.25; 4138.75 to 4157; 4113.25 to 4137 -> 2.3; 13.4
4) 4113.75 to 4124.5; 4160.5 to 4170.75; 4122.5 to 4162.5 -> -3.3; 12.2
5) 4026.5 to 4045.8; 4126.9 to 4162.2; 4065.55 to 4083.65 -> 0.4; 13.3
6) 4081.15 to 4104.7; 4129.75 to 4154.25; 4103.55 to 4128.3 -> 1.2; 12.1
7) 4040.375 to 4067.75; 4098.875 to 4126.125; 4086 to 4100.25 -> 1.1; 11.9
